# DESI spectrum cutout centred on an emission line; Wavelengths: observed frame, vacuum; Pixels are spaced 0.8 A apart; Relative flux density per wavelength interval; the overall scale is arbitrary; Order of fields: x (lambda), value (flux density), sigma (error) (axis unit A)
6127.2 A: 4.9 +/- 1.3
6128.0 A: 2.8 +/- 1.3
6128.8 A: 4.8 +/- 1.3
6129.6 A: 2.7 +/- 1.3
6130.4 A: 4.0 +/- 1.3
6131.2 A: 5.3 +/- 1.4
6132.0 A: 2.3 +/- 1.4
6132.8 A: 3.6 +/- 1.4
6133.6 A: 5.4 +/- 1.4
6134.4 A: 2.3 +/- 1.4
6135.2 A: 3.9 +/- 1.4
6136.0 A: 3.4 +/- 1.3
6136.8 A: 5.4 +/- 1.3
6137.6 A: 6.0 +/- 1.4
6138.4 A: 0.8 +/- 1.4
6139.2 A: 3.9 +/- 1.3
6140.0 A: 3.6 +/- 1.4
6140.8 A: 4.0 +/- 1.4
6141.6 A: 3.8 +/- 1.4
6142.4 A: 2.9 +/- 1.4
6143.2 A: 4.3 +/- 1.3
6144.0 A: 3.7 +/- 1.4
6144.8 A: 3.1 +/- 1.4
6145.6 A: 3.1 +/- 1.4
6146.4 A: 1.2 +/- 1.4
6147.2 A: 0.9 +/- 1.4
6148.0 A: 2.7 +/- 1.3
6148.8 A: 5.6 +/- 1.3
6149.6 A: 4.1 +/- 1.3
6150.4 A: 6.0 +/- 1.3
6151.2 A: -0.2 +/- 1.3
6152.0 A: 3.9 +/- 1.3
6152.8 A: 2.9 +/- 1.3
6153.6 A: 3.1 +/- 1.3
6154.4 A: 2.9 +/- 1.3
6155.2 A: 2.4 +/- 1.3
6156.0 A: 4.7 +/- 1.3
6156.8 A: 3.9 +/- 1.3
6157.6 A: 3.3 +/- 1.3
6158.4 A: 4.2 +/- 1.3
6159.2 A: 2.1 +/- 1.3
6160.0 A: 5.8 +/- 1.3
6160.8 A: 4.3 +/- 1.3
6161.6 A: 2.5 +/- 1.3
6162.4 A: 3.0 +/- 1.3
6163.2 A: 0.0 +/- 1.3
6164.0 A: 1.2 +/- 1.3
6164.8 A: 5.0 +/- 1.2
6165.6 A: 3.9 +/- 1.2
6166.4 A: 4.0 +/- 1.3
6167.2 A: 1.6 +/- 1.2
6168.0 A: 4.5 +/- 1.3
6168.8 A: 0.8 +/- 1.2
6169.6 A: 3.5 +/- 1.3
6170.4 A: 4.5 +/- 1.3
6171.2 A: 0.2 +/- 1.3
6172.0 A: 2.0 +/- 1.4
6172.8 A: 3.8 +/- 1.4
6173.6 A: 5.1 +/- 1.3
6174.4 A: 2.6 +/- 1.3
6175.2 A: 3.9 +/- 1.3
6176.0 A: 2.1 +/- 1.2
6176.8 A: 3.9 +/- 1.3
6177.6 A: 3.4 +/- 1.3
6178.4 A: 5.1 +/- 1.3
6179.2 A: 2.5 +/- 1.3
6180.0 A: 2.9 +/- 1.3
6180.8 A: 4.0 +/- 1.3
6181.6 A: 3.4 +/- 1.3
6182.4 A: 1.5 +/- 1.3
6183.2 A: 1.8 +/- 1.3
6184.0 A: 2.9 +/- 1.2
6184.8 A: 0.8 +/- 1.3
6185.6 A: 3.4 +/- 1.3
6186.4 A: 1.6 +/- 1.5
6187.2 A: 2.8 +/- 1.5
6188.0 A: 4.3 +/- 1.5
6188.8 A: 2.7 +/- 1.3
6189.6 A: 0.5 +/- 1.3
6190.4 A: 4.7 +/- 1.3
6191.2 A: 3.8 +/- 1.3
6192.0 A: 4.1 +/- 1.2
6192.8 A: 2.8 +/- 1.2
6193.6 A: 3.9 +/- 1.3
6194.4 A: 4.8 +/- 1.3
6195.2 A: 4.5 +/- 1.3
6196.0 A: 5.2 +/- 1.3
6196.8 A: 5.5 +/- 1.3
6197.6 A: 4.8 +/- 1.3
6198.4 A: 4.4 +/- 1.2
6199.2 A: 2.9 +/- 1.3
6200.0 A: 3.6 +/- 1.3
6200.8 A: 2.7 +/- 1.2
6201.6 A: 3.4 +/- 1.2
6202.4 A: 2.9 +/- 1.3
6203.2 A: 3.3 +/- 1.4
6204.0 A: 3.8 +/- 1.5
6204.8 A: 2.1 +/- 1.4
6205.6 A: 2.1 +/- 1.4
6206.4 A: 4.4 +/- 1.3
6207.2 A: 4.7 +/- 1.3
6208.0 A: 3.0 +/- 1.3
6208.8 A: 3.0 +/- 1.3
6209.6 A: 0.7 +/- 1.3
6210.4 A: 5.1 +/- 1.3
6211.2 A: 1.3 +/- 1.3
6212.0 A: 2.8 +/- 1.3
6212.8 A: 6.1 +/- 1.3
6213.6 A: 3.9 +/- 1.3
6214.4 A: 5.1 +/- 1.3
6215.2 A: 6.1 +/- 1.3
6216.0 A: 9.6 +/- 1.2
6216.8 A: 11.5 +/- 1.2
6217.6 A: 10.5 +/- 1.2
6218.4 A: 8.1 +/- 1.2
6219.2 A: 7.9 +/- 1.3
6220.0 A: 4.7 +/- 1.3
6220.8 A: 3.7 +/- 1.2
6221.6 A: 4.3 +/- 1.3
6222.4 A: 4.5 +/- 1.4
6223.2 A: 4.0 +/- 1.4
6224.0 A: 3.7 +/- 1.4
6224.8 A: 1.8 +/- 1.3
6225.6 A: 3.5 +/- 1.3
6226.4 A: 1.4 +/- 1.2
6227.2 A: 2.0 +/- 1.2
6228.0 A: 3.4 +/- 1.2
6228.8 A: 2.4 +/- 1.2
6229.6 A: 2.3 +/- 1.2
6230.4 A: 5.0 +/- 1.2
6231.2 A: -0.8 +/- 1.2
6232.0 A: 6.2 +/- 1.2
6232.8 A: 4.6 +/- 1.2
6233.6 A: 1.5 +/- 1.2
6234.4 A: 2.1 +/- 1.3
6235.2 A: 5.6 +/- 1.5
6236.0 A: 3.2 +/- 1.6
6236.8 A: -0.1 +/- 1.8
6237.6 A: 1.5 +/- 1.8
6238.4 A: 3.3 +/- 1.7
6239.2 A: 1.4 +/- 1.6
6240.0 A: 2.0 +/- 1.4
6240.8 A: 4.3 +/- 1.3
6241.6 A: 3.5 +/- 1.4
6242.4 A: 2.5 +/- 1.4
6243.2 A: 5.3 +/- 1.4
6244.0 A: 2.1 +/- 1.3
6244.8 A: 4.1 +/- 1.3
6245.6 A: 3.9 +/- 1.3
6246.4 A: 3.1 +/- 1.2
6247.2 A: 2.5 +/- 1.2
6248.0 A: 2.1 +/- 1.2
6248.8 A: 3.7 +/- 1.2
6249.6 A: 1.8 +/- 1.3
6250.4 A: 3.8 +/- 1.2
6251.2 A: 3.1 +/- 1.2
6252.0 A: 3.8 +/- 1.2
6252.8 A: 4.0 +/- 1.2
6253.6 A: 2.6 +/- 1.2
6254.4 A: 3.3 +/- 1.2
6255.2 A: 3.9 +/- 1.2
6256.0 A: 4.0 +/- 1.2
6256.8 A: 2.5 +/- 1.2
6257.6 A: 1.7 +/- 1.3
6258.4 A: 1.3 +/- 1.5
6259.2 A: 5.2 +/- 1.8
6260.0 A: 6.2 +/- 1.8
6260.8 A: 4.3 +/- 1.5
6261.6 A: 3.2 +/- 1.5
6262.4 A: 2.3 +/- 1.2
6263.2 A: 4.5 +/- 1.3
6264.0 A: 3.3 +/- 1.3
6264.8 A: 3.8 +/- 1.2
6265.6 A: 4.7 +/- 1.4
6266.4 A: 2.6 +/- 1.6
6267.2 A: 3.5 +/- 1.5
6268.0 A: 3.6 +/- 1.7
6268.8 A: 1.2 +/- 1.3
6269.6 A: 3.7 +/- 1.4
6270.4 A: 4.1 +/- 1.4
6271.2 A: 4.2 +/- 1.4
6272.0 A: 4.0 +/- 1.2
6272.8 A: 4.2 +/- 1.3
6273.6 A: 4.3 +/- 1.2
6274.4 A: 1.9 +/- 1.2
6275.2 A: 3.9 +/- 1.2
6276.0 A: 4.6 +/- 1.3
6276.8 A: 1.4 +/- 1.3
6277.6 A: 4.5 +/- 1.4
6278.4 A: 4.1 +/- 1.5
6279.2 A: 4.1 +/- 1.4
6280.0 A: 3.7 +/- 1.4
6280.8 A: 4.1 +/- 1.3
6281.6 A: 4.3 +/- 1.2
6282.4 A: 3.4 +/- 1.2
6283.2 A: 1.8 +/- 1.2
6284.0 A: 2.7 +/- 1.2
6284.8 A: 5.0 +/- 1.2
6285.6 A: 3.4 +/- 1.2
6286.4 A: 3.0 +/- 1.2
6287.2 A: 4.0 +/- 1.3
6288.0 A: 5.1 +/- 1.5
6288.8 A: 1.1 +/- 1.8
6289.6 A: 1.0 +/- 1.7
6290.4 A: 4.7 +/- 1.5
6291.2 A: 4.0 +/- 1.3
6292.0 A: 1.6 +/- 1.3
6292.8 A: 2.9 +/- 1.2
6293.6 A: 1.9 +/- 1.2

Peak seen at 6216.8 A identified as Hbeta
